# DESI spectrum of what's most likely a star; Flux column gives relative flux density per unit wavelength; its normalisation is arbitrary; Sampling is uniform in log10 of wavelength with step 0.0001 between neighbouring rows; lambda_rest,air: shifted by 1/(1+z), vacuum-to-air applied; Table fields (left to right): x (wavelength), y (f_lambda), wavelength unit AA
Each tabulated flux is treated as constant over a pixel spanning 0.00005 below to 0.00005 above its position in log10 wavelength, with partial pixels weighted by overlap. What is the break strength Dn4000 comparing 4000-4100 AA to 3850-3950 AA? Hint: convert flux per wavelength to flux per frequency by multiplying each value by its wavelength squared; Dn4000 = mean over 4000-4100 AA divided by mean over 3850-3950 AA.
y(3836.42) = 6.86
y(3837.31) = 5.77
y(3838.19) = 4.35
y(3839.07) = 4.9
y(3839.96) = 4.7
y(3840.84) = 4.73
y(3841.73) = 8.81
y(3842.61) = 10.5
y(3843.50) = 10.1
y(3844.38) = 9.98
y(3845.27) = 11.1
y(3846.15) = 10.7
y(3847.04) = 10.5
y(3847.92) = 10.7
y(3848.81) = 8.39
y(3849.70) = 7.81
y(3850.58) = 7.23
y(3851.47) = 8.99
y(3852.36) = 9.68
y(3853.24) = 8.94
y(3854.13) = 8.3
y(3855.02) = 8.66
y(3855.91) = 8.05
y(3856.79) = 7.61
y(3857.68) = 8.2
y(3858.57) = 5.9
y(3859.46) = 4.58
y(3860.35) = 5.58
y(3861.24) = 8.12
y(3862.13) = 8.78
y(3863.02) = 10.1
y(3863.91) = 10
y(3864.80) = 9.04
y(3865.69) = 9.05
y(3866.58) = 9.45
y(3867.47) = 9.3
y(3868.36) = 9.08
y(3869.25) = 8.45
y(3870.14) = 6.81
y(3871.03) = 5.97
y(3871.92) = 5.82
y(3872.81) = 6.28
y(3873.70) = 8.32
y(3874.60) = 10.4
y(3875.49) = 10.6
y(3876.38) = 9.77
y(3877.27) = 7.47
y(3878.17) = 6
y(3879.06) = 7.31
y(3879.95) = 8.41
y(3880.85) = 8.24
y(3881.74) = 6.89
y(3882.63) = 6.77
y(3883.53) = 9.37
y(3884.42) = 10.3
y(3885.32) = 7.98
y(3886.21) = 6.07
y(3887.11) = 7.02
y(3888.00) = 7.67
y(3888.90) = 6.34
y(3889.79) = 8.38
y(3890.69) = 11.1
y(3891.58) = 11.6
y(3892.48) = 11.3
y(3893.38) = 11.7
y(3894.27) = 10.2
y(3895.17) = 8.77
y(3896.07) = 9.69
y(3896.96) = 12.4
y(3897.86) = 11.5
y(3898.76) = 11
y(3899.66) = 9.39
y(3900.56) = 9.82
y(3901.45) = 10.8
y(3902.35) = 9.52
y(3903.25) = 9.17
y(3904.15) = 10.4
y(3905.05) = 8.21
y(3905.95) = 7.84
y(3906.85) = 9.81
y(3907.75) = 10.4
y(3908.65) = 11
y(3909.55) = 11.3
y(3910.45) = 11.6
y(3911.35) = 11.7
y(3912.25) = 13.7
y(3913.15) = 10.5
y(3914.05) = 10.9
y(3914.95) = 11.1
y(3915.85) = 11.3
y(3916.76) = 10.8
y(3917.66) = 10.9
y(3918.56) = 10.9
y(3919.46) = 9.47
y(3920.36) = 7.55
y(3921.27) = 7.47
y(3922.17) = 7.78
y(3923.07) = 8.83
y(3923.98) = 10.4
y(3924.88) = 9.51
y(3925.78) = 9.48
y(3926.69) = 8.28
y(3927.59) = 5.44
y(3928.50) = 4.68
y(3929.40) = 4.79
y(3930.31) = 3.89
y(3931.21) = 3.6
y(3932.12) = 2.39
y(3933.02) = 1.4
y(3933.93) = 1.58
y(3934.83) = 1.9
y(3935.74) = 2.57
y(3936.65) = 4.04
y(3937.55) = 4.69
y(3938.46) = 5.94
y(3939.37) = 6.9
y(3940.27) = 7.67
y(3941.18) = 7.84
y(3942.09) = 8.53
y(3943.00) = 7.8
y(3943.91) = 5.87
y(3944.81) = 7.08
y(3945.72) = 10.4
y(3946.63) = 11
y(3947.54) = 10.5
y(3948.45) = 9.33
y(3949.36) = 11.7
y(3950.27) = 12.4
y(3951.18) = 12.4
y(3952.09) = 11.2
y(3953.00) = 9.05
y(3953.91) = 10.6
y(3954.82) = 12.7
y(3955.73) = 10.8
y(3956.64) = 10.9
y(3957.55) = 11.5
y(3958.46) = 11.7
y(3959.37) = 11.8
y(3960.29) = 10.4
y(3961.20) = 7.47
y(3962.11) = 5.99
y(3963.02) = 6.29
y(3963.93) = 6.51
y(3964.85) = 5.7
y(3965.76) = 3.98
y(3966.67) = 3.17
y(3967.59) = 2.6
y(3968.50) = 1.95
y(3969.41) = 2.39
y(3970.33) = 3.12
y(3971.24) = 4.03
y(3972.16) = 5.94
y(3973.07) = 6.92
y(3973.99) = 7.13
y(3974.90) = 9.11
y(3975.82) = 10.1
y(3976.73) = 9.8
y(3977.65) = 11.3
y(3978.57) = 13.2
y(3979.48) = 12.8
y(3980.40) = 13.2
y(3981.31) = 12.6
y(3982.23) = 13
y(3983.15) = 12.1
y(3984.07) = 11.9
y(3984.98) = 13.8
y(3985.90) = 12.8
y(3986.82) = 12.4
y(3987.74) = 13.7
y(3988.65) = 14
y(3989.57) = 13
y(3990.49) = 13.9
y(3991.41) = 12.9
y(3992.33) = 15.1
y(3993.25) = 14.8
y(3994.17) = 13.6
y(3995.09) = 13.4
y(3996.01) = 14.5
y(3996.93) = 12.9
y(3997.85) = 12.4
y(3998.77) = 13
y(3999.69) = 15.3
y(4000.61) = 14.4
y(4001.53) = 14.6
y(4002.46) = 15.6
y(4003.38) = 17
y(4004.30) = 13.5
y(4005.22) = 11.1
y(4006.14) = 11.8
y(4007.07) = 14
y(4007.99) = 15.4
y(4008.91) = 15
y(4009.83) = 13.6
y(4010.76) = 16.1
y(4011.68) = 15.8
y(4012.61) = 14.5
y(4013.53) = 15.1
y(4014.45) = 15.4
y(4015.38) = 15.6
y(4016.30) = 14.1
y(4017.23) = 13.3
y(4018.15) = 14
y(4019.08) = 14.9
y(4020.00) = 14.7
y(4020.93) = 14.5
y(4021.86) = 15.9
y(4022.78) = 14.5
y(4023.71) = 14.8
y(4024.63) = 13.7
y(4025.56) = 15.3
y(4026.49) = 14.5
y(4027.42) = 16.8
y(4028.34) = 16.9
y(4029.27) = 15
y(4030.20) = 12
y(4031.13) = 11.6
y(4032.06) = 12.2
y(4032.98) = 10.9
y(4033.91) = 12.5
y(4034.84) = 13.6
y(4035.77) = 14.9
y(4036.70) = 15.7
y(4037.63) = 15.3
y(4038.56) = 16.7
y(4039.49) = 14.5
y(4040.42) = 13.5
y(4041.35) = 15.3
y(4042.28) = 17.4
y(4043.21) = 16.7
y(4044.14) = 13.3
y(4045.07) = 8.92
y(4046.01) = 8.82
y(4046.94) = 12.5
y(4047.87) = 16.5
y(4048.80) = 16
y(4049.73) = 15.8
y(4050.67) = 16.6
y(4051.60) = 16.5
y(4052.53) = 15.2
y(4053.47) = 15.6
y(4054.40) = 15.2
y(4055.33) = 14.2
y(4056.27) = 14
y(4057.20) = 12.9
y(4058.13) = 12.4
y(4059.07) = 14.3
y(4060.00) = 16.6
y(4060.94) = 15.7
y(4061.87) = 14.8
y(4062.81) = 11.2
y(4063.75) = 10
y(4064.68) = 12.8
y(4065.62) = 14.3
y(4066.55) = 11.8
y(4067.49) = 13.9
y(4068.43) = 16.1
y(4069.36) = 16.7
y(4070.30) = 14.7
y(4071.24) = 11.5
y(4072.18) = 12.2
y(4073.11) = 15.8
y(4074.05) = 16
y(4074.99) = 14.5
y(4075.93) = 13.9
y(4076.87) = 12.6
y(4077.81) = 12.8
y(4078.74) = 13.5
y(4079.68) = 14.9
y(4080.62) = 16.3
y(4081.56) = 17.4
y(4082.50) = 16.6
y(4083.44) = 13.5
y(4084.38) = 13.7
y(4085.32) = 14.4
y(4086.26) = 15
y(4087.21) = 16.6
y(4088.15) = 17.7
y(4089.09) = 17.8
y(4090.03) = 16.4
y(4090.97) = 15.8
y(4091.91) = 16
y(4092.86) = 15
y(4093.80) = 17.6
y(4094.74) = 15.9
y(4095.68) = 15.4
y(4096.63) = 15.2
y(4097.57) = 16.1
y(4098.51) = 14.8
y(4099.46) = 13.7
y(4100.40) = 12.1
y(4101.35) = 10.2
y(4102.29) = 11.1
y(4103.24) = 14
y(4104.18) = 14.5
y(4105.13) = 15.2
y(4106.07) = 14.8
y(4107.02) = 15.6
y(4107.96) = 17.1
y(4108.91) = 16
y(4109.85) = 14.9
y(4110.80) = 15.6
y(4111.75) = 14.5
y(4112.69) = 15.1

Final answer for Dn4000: 1.87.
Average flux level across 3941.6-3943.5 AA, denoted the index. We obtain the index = 8.08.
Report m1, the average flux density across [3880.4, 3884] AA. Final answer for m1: 7.84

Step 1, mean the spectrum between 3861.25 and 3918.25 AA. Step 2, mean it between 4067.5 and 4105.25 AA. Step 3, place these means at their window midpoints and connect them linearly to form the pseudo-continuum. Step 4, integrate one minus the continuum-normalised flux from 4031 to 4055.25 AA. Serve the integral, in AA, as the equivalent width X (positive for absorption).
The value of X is -1.3 AA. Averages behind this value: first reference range 9.38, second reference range 14.8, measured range 14.3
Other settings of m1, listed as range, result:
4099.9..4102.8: 11.2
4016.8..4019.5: 14.1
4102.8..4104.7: 14.3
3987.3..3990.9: 13.7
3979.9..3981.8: 12.9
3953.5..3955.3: 11.7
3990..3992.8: 13.9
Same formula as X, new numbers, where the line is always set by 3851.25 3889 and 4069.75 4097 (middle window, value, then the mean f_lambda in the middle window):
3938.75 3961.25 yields 1.7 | 9.92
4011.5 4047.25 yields -2.5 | 14.2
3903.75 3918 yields -2.0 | 10.7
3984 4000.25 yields -2.0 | 13.6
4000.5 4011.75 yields -1.7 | 14.4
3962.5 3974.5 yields 7.1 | 4.63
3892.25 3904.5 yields -1.9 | 10.4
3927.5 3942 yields 8.2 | 4.41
